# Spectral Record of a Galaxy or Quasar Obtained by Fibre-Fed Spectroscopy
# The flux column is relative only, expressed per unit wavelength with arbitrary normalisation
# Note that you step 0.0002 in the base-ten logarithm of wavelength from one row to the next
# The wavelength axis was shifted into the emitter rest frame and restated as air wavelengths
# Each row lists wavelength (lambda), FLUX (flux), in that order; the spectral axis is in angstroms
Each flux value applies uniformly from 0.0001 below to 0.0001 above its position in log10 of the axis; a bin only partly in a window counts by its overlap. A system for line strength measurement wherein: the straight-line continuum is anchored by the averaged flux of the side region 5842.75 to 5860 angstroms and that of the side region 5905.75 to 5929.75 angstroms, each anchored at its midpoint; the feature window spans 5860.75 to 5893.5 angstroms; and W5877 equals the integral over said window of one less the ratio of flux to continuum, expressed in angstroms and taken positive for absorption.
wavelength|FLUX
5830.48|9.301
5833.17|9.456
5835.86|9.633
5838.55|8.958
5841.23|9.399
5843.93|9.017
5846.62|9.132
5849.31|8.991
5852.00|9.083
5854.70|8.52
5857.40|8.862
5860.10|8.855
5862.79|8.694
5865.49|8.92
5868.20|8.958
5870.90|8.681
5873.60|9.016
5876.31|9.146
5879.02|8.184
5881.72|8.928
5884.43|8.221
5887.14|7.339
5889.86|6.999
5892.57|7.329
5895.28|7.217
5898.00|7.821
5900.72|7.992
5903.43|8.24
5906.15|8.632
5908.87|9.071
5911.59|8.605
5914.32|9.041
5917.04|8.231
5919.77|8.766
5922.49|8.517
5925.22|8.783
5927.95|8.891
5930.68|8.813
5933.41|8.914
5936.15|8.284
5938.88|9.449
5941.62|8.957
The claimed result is 1.7 angstroms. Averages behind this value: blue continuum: 8.93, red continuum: 8.73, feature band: 8.39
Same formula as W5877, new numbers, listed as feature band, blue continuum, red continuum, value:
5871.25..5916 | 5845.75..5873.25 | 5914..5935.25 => 2.8 angstroms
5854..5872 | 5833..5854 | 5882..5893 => -0.7 angstroms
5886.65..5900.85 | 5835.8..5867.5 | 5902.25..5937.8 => 2.2 angstroms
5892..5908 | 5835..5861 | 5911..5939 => 1.6 angstroms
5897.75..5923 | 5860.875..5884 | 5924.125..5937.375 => 0.7 angstroms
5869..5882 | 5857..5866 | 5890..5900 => -0.9 angstroms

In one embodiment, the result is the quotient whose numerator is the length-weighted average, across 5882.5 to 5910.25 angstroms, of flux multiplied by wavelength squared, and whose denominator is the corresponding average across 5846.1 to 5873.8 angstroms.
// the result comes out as 0.9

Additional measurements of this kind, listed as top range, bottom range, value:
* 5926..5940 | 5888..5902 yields 1.20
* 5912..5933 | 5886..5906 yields 1.15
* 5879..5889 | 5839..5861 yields 0.91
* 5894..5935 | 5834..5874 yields 0.97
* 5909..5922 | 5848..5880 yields 1.00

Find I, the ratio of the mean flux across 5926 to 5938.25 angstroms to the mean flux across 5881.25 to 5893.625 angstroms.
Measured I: 1.14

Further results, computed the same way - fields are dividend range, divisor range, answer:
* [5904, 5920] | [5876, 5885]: 1.01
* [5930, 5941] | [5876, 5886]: 1.04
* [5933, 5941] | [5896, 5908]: 1.09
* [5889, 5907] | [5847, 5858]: 0.87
